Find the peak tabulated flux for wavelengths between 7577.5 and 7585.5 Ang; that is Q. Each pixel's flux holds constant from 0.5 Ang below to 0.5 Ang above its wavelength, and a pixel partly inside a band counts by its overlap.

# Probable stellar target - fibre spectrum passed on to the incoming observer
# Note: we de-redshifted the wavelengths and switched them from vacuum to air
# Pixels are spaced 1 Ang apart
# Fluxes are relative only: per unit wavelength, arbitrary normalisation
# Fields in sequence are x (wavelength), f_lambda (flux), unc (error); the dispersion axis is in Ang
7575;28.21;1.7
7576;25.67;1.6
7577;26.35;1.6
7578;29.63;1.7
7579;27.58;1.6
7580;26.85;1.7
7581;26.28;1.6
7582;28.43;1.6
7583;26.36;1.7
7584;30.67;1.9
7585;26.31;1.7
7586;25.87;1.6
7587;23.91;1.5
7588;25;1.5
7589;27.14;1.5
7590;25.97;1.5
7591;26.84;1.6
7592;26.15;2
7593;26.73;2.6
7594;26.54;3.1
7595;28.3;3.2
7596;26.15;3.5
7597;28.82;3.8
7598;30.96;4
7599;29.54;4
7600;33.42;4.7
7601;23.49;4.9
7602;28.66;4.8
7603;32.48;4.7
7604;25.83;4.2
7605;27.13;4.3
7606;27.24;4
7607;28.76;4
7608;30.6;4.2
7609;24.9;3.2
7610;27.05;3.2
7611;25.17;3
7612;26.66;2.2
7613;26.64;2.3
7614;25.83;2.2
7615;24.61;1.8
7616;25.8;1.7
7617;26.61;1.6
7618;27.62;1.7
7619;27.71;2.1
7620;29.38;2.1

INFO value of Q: 30.67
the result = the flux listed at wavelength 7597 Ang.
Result 28.82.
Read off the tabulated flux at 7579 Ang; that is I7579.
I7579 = 27.58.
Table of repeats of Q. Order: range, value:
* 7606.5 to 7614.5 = 30.6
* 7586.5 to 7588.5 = 25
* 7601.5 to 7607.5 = 32.48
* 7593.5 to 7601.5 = 33.42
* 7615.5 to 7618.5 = 27.62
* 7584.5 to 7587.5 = 26.31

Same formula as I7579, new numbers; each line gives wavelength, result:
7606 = 27.24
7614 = 25.83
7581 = 26.28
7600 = 33.42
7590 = 25.97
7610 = 27.05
